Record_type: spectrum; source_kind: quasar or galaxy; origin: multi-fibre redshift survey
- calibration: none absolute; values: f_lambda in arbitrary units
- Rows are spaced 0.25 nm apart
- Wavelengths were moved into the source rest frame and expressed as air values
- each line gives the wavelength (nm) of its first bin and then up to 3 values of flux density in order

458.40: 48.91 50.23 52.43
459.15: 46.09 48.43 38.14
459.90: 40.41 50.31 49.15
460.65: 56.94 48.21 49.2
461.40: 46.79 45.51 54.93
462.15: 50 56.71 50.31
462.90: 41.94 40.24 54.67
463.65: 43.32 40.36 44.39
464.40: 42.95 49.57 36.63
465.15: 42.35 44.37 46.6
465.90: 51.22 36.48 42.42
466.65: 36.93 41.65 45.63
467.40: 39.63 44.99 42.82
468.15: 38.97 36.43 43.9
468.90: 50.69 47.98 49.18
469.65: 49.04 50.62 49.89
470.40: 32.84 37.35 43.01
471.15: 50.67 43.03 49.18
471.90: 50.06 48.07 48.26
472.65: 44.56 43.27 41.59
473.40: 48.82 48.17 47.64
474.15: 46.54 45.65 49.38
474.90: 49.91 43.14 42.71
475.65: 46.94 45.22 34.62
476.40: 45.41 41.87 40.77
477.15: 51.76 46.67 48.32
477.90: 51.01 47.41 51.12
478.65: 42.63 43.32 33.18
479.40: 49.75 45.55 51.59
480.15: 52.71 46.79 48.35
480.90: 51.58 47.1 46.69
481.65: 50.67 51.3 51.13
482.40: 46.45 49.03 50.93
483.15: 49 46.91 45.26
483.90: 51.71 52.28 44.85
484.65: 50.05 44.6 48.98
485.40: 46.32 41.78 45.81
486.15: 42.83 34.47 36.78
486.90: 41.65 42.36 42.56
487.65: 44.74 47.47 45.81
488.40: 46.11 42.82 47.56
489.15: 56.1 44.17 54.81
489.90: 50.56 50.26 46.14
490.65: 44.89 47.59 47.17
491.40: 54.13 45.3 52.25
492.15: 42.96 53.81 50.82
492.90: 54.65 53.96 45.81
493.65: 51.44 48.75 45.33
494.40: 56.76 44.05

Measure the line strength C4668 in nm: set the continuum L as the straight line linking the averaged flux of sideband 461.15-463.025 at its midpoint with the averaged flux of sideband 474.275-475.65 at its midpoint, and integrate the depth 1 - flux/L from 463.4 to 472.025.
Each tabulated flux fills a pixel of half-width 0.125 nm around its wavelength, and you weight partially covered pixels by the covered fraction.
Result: 0.698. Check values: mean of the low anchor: 49.4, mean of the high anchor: 46.2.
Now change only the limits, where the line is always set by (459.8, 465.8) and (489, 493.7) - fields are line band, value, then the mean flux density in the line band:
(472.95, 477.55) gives 0.27 nm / 45.4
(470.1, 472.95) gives 0.17 nm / 44.9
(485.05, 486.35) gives 0.13 nm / 44.5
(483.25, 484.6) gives 0.02 nm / 48.3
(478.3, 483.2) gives 0.08 nm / 47.9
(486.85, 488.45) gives 0.16 nm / 44.4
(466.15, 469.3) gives 0.33 nm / 42.5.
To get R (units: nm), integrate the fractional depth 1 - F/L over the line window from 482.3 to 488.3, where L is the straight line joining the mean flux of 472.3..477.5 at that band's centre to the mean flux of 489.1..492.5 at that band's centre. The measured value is 0.28 nm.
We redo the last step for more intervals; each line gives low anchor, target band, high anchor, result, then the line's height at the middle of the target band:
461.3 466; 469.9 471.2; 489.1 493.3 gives 0.12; 47.3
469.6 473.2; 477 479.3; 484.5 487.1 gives -0.09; 44.4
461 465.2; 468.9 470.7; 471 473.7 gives 0.03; 46.7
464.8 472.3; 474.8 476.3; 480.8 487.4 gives 0.05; 45.2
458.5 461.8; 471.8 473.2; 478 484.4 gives 0.05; 48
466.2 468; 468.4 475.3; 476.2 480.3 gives -0.40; 43.7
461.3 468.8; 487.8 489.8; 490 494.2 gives 0.02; 48.6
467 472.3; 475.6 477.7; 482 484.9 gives 0.11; 46.9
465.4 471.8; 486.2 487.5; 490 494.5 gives 0.23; 48.3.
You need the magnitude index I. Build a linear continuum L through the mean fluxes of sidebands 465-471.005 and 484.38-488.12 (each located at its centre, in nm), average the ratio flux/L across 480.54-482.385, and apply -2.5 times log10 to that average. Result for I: -0.13 mag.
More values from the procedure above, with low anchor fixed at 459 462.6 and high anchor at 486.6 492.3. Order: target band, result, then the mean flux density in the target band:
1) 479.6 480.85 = -0.04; 49.4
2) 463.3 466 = 0.08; 45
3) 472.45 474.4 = 0.05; 45.9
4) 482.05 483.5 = -0.04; 48.9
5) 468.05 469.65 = 0.07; 45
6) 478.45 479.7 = 0.10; 43.2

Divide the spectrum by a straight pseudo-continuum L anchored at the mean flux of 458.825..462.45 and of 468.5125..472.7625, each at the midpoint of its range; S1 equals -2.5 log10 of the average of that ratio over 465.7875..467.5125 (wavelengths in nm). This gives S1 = 0.13 mag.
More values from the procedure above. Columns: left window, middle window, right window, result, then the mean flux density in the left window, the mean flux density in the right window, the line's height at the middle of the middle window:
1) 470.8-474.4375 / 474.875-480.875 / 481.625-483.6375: 0.05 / 46.6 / 49.1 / 47.9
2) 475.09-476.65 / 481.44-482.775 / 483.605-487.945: -0.13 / 42.9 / 44.6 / 44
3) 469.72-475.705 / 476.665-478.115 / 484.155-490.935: -0.03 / 45.9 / 45.7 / 45.8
